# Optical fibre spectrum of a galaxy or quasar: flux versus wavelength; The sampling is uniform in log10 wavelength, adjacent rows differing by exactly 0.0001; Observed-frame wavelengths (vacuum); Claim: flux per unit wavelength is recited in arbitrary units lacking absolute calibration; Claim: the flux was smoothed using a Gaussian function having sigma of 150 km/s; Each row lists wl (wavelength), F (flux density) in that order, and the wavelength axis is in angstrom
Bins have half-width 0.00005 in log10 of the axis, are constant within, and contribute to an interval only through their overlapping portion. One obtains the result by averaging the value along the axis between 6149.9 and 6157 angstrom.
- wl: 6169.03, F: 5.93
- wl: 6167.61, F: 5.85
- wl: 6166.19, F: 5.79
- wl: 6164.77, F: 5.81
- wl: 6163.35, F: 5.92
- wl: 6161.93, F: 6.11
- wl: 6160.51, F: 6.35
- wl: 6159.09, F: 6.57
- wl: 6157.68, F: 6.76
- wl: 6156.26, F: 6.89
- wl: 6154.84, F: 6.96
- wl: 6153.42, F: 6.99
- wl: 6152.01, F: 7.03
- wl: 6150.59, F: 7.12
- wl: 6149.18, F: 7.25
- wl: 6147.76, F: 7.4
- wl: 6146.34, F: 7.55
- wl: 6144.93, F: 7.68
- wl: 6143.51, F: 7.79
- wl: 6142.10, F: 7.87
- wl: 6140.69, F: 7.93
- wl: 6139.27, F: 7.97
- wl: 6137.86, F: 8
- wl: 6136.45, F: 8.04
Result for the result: 6.99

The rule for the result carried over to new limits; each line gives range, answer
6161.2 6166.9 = 5.91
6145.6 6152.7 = 7.27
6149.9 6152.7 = 7.07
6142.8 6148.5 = 7.6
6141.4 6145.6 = 7.78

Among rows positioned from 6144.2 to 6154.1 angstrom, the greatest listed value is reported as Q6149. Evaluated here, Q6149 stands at 7.68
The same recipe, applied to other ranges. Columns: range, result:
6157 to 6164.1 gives 6.76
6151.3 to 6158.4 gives 7.03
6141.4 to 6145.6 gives 7.87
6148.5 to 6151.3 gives 7.25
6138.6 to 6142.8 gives 7.97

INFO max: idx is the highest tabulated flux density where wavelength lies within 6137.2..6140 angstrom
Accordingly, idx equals 8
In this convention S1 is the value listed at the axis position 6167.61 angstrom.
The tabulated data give 5.85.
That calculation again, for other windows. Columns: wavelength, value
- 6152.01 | 7.03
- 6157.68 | 6.76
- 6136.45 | 8.04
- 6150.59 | 7.12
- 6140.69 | 7.93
